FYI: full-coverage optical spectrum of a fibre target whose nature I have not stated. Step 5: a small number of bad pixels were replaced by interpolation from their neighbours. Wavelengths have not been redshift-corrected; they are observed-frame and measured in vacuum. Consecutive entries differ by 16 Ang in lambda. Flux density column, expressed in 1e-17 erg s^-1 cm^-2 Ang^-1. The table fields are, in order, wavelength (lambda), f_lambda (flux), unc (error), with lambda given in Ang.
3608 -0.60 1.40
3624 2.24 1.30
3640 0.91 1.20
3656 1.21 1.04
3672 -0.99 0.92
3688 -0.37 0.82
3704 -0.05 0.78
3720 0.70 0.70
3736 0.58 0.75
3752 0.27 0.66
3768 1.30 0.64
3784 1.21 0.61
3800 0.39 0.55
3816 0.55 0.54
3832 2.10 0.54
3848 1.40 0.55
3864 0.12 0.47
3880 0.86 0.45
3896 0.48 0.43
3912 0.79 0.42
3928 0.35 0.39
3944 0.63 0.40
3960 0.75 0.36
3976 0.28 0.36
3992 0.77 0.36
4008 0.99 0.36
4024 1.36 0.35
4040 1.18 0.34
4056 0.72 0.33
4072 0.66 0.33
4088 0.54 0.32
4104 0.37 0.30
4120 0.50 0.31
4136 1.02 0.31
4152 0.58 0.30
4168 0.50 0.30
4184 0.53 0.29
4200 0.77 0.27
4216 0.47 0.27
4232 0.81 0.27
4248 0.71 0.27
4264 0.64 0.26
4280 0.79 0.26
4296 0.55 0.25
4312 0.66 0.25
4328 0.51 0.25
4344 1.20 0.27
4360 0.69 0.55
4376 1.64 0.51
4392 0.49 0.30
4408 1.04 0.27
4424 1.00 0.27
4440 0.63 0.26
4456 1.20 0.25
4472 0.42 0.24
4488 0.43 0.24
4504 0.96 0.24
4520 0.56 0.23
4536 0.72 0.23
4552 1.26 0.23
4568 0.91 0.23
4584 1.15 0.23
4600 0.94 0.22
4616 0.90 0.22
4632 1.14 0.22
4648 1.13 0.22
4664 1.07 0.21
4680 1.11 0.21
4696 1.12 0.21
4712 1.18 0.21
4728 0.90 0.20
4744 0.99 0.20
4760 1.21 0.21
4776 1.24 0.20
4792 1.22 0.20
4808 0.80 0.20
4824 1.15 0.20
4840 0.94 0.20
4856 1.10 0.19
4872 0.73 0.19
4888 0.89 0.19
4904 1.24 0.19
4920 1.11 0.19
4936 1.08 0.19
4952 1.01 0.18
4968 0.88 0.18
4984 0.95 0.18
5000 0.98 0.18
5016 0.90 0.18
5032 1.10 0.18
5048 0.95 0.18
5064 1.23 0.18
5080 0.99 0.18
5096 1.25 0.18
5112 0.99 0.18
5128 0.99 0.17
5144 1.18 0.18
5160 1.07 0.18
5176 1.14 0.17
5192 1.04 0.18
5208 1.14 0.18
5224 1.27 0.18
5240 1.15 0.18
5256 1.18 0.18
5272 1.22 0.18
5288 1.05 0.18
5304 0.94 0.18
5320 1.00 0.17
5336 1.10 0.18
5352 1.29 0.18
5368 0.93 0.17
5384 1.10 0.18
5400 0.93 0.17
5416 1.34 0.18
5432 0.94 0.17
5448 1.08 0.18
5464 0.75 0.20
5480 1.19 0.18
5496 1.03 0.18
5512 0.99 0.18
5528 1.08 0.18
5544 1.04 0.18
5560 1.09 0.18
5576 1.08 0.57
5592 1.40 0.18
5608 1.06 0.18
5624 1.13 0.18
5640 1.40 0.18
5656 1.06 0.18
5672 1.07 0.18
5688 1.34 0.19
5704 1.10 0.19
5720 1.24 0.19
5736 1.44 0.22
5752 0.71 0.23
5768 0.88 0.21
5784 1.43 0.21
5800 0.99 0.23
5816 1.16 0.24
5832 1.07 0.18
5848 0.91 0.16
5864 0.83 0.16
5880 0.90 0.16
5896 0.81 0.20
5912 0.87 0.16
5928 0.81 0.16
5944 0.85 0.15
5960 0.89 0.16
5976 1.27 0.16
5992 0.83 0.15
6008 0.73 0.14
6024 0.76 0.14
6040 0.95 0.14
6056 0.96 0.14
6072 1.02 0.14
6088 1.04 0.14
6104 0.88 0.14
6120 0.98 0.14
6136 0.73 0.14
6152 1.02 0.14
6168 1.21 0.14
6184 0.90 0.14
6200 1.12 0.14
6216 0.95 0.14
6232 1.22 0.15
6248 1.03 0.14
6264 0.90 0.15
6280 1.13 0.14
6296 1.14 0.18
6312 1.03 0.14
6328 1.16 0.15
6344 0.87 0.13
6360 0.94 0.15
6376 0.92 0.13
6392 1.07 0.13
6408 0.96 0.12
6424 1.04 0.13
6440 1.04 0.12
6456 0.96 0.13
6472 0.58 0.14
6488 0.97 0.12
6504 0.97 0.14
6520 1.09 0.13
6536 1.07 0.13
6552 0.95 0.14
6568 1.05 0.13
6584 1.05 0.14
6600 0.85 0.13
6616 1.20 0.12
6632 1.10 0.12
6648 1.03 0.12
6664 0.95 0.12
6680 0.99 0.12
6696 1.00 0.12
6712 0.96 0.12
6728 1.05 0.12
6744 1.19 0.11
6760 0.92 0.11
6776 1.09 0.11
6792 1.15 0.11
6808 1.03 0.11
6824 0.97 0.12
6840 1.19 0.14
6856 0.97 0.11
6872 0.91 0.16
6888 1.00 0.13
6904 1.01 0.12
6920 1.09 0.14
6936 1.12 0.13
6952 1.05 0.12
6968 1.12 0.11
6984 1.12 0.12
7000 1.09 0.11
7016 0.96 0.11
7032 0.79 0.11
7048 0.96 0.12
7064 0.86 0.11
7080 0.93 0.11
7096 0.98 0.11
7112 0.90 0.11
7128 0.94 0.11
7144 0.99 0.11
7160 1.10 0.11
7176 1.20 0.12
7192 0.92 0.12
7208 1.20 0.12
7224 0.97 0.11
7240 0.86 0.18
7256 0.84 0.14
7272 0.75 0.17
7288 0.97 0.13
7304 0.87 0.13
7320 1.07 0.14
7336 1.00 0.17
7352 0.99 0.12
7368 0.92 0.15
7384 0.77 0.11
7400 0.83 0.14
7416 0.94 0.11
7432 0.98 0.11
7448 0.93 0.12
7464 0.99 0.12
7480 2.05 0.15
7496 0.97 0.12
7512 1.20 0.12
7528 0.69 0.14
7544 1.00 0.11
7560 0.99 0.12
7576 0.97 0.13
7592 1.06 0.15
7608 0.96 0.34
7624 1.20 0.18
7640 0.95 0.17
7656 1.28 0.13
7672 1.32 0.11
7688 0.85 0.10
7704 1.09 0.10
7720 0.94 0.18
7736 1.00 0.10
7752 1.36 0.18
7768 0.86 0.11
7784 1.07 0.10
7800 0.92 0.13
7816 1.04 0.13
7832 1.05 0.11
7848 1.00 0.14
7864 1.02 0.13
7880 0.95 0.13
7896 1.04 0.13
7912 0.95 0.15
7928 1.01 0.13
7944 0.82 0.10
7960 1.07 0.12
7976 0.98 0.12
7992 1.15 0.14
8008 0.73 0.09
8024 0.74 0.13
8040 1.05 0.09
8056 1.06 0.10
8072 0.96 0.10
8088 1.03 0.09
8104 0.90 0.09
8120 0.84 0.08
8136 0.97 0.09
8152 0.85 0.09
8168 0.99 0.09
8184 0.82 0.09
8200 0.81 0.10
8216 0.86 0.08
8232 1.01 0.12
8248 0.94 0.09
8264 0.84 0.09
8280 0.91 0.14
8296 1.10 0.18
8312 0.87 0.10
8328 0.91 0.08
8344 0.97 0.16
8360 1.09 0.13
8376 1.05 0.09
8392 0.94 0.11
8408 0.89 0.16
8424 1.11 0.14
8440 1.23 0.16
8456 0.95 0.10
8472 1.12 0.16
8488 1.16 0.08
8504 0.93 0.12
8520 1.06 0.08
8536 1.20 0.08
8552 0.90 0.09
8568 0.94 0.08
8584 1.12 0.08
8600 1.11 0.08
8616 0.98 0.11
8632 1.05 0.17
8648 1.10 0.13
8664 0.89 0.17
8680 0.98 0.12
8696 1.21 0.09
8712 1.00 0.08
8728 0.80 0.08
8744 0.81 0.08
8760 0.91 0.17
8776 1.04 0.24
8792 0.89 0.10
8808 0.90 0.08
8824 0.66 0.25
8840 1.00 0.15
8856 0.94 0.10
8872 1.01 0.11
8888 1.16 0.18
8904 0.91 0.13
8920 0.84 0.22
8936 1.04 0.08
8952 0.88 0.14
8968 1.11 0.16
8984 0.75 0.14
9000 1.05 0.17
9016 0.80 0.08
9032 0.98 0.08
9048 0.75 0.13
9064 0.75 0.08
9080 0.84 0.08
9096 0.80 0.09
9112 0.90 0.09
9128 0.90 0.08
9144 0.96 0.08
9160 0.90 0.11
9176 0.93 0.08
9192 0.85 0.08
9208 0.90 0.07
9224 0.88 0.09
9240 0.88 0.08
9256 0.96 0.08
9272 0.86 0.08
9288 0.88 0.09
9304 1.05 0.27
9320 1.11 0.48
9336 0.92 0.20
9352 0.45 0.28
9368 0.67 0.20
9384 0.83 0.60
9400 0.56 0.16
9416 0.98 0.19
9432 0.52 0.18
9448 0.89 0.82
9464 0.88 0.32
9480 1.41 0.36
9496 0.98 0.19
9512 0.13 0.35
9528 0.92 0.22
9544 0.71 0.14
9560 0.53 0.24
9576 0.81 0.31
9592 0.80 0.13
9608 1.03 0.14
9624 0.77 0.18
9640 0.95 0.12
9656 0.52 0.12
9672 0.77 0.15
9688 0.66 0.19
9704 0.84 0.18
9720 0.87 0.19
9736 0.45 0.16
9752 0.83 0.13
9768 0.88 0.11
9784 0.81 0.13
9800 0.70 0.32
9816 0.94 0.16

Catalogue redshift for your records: 0.14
